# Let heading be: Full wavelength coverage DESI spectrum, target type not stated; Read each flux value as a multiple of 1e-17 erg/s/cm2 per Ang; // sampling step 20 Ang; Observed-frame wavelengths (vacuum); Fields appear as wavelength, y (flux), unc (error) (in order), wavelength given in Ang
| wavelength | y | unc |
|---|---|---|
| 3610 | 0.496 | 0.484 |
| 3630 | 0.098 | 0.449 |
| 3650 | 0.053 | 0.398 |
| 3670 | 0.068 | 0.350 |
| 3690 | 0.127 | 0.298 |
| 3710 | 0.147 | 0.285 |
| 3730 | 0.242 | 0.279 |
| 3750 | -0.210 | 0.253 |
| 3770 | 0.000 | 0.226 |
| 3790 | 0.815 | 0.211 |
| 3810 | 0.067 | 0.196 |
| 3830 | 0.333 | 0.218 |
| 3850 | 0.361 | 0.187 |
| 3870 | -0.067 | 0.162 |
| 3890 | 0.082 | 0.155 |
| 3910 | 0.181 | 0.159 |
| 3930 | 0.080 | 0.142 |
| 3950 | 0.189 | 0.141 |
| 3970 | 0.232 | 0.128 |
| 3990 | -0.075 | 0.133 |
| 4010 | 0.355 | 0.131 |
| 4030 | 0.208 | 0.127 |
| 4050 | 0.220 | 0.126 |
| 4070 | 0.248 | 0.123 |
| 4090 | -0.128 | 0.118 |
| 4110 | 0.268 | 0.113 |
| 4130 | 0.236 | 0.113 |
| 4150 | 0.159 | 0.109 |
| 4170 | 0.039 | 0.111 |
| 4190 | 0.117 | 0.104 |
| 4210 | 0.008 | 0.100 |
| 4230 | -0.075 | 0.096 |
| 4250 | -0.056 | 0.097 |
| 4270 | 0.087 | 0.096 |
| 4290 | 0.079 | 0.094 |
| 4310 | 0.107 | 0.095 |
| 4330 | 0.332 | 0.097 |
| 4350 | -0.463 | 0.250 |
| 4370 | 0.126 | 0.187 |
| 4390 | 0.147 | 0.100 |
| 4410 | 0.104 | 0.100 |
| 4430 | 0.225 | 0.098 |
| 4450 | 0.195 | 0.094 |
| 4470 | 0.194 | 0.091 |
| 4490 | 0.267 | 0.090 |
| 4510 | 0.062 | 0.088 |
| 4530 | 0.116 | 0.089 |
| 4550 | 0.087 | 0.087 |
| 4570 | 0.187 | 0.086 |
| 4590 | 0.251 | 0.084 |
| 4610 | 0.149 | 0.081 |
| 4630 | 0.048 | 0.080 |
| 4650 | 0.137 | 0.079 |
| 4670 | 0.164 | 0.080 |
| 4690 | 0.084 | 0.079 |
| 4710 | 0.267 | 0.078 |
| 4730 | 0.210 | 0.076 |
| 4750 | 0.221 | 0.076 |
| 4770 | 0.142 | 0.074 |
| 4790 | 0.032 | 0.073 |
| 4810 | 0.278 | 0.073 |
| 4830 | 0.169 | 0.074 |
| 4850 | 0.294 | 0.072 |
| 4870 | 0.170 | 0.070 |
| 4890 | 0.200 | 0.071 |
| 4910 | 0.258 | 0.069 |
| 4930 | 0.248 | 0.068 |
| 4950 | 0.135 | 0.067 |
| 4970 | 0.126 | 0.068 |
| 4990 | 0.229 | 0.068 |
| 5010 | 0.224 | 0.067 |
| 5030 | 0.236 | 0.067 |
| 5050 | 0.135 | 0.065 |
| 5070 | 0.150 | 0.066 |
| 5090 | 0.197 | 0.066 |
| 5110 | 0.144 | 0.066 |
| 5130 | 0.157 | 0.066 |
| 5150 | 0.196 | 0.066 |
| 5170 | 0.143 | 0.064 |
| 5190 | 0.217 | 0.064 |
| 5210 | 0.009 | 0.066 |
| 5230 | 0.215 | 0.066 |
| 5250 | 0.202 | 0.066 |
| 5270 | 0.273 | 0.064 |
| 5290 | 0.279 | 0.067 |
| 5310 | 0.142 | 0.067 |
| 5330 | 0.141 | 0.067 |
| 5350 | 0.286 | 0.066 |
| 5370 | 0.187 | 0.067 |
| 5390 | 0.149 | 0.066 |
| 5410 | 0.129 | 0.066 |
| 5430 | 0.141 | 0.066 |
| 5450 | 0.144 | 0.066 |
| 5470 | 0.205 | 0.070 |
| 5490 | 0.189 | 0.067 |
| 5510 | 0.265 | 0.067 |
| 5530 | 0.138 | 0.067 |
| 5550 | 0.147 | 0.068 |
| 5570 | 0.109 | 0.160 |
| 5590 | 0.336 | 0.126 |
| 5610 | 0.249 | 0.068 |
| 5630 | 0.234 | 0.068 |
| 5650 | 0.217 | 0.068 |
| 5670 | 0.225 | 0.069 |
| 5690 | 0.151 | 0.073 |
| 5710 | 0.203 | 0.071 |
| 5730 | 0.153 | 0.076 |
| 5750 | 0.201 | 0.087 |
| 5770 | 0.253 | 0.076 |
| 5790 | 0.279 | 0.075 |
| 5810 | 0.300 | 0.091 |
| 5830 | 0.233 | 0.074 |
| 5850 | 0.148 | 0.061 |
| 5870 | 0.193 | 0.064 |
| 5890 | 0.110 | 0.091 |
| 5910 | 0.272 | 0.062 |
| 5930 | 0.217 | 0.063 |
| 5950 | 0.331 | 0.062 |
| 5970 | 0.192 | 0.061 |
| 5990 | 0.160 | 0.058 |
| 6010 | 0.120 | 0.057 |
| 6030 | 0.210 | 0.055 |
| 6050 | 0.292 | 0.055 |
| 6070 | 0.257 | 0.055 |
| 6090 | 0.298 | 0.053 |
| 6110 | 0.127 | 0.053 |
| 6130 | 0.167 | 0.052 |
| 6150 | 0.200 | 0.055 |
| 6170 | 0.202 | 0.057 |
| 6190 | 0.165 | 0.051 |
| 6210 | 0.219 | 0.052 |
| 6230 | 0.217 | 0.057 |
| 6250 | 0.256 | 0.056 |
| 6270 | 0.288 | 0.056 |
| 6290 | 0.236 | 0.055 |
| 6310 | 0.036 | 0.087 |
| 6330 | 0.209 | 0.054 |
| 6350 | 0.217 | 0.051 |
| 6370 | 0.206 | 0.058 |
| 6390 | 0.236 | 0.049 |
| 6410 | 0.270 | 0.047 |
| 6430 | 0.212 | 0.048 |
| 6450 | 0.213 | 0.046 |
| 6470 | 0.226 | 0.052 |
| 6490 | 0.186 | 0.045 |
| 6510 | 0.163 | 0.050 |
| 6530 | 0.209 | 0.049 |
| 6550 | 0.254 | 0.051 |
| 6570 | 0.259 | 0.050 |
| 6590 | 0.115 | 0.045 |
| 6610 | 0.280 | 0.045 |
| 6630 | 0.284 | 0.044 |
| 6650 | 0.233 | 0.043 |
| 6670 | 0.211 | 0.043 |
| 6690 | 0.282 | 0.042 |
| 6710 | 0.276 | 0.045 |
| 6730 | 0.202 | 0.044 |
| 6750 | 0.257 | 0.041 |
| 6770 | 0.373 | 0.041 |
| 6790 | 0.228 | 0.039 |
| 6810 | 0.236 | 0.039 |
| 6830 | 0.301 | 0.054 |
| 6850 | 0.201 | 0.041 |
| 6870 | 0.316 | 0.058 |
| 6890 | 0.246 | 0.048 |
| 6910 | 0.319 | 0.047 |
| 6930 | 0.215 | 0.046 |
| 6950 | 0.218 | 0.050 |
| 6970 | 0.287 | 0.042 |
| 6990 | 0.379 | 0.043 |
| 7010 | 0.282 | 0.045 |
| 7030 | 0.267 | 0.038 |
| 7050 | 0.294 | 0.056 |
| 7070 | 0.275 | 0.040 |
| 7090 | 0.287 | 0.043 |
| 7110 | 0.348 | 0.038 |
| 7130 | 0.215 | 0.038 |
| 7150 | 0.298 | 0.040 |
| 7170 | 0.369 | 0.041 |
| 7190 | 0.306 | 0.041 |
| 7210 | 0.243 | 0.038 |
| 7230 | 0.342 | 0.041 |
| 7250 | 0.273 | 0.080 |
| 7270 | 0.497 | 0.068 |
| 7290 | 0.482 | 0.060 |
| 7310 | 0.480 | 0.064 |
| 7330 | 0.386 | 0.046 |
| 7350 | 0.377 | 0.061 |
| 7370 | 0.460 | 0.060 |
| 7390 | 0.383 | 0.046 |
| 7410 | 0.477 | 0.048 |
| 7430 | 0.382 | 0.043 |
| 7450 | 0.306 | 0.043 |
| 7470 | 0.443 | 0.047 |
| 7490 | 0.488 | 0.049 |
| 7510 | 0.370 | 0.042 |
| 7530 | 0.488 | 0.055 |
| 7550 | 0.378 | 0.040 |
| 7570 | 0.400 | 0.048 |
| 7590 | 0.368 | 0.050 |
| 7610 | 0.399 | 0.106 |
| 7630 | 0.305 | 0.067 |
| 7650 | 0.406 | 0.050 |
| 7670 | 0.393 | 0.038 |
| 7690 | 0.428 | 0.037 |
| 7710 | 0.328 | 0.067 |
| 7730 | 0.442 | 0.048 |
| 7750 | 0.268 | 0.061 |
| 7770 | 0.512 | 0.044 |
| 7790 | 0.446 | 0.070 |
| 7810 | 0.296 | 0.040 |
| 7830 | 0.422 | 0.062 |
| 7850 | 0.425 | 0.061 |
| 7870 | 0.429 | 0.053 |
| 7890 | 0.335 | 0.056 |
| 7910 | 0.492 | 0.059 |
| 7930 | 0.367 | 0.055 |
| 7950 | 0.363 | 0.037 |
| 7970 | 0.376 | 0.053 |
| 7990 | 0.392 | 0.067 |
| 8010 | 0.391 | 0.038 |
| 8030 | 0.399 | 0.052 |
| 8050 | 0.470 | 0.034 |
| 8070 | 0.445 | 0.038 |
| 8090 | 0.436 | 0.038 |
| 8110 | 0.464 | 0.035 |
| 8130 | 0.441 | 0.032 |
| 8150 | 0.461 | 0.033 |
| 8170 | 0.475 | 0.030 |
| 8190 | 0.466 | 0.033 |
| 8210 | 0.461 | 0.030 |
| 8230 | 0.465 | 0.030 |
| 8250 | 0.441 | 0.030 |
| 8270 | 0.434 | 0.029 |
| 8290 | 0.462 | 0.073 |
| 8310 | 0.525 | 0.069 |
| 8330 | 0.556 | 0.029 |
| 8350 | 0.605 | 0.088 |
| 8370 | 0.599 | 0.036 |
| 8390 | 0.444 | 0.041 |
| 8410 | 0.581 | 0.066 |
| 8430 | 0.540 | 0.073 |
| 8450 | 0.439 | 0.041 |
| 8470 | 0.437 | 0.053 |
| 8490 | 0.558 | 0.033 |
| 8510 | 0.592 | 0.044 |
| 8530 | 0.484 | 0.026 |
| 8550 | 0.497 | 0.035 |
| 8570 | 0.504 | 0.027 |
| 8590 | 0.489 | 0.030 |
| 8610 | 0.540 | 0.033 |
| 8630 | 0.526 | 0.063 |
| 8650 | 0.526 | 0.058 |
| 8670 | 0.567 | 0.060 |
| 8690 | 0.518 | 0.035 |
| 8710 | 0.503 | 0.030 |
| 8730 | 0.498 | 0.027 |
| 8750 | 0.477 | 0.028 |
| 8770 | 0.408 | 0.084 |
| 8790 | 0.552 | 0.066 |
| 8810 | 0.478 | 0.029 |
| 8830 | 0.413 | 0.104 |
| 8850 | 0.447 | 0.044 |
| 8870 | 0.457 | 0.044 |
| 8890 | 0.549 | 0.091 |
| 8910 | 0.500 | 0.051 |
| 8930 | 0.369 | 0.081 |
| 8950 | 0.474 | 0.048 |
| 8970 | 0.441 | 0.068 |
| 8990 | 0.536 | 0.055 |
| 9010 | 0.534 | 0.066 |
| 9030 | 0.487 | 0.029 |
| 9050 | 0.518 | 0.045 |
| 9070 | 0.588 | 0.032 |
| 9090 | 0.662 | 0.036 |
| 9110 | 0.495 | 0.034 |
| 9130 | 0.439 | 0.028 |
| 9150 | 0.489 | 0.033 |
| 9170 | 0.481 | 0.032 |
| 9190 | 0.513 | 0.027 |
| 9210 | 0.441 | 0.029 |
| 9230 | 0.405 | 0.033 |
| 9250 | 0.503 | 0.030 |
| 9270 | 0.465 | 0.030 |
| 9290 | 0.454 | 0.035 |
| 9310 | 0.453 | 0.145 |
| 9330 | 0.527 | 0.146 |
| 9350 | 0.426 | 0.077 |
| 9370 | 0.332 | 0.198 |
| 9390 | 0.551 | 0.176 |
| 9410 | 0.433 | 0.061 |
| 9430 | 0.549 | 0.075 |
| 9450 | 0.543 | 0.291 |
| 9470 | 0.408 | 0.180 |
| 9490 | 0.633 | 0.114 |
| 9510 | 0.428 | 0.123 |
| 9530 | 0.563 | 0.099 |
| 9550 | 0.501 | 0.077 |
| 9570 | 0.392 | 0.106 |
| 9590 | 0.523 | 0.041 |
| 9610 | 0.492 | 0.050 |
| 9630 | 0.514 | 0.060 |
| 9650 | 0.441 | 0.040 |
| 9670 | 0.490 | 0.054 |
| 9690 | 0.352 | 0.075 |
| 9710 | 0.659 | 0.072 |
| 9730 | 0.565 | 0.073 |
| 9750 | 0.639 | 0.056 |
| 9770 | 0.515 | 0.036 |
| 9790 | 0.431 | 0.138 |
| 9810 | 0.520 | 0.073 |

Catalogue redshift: 0.814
